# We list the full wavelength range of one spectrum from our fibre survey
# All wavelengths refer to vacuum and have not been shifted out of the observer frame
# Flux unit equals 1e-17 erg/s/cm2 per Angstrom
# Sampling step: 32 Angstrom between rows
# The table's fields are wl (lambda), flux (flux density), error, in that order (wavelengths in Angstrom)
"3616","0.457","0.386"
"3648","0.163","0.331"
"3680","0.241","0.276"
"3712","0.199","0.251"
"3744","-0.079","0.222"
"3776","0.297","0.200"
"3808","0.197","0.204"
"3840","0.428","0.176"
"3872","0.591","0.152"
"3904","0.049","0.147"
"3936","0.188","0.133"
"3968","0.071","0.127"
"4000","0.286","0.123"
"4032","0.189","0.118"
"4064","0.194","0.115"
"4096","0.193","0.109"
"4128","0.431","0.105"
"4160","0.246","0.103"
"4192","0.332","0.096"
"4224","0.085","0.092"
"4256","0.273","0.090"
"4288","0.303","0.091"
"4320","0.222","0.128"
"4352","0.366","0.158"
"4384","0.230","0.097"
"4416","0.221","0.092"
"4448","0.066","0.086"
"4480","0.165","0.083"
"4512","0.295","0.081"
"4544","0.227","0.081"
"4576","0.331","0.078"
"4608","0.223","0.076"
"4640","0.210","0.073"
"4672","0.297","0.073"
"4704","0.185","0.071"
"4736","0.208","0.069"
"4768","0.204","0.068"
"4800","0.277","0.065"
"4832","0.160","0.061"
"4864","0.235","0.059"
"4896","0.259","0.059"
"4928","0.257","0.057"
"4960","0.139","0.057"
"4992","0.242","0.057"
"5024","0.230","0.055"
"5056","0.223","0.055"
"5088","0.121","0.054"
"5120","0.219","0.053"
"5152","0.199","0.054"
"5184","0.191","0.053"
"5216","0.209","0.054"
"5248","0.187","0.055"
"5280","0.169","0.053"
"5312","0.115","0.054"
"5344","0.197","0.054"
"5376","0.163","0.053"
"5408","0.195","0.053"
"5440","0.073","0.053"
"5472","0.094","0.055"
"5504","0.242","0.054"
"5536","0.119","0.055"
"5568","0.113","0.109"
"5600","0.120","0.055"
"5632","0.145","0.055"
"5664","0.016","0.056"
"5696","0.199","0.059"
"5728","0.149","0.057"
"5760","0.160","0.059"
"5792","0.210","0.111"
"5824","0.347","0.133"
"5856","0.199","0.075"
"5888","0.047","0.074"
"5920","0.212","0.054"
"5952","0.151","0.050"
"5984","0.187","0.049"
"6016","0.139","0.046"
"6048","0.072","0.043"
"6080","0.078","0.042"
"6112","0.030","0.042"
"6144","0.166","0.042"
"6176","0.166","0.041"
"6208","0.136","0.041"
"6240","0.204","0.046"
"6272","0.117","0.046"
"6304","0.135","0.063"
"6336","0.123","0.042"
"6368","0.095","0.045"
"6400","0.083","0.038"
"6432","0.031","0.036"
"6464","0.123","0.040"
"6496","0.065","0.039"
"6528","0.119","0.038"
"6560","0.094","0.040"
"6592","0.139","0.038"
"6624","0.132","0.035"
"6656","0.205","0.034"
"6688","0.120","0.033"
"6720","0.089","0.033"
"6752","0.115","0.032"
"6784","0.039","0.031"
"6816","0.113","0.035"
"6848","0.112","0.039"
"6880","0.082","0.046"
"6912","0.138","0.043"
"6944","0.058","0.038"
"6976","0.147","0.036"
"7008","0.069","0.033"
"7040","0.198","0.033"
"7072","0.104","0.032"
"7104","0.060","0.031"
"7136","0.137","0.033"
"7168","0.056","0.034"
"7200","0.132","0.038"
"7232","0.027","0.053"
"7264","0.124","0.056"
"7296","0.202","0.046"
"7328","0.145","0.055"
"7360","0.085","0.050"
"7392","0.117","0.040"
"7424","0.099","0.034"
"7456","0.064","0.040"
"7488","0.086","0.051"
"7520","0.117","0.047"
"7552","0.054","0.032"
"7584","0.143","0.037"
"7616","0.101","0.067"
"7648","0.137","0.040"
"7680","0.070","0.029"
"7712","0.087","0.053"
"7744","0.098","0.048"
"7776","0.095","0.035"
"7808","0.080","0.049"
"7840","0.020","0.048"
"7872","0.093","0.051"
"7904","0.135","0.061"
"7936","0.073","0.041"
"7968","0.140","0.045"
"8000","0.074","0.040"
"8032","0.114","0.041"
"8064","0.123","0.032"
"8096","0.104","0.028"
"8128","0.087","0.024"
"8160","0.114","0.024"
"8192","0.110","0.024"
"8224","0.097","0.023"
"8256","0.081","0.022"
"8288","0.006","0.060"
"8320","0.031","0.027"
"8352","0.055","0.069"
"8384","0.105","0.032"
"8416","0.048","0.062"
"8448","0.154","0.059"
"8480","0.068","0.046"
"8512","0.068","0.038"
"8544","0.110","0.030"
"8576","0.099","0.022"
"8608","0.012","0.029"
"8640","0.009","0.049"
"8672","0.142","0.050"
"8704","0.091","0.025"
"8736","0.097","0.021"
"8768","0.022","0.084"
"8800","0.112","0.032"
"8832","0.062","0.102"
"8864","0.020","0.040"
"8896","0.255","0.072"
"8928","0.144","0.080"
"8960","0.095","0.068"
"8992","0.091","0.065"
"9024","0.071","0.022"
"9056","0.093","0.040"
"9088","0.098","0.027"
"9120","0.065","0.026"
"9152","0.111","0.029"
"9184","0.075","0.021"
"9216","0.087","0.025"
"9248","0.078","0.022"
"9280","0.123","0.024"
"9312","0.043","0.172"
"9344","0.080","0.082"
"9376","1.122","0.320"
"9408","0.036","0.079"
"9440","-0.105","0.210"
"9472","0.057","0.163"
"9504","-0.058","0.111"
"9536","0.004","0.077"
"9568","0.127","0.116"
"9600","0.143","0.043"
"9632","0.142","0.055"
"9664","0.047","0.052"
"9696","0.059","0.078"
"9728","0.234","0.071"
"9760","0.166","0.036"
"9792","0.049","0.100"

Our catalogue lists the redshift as 1.513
